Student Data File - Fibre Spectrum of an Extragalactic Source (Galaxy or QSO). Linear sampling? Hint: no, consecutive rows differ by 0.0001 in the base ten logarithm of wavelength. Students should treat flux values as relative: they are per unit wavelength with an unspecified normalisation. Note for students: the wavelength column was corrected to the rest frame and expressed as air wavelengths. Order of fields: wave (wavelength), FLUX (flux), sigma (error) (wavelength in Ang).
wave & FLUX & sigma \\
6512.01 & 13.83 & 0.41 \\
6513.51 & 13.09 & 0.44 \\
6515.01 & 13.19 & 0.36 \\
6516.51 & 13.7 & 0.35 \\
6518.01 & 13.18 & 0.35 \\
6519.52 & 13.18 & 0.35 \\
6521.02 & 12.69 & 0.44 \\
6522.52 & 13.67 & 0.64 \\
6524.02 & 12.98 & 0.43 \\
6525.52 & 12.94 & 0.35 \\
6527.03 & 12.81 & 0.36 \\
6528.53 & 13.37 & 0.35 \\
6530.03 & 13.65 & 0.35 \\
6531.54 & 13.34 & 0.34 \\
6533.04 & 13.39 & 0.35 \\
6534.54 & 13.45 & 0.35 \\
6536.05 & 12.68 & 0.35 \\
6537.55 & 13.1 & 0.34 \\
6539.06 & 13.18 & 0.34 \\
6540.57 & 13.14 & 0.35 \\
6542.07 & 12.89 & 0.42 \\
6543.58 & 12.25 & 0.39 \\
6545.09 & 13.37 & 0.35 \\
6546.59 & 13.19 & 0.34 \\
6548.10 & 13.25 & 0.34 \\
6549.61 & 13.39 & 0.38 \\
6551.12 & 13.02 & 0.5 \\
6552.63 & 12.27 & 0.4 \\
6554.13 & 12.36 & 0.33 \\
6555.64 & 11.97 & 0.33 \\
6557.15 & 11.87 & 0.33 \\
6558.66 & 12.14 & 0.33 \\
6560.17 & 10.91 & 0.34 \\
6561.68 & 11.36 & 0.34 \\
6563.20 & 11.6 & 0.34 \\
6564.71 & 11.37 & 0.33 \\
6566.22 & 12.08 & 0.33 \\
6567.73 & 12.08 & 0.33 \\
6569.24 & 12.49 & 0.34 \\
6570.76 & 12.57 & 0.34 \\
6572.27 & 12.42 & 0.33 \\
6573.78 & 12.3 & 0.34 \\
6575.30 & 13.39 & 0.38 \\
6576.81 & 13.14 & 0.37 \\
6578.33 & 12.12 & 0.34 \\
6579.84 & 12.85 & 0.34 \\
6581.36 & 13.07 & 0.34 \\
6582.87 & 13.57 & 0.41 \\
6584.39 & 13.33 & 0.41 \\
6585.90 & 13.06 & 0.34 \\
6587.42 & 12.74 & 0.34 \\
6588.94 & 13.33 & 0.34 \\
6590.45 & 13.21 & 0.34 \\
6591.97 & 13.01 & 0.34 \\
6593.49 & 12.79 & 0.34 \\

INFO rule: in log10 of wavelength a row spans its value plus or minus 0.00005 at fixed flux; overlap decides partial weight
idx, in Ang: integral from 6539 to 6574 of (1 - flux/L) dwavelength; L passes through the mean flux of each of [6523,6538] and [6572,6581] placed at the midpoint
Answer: 1.5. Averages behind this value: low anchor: 13.2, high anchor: 12.7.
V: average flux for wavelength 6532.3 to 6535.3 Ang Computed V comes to 13.4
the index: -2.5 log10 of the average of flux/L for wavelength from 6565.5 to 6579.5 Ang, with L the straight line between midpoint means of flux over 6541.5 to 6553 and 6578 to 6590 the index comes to 0.04 mag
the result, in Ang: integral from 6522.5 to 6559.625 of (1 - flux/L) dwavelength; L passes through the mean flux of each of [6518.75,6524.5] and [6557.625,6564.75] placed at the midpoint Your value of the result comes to -1.81 Ang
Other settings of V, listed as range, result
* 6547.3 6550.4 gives 13.3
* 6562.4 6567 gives 11.7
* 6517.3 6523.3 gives 13.2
